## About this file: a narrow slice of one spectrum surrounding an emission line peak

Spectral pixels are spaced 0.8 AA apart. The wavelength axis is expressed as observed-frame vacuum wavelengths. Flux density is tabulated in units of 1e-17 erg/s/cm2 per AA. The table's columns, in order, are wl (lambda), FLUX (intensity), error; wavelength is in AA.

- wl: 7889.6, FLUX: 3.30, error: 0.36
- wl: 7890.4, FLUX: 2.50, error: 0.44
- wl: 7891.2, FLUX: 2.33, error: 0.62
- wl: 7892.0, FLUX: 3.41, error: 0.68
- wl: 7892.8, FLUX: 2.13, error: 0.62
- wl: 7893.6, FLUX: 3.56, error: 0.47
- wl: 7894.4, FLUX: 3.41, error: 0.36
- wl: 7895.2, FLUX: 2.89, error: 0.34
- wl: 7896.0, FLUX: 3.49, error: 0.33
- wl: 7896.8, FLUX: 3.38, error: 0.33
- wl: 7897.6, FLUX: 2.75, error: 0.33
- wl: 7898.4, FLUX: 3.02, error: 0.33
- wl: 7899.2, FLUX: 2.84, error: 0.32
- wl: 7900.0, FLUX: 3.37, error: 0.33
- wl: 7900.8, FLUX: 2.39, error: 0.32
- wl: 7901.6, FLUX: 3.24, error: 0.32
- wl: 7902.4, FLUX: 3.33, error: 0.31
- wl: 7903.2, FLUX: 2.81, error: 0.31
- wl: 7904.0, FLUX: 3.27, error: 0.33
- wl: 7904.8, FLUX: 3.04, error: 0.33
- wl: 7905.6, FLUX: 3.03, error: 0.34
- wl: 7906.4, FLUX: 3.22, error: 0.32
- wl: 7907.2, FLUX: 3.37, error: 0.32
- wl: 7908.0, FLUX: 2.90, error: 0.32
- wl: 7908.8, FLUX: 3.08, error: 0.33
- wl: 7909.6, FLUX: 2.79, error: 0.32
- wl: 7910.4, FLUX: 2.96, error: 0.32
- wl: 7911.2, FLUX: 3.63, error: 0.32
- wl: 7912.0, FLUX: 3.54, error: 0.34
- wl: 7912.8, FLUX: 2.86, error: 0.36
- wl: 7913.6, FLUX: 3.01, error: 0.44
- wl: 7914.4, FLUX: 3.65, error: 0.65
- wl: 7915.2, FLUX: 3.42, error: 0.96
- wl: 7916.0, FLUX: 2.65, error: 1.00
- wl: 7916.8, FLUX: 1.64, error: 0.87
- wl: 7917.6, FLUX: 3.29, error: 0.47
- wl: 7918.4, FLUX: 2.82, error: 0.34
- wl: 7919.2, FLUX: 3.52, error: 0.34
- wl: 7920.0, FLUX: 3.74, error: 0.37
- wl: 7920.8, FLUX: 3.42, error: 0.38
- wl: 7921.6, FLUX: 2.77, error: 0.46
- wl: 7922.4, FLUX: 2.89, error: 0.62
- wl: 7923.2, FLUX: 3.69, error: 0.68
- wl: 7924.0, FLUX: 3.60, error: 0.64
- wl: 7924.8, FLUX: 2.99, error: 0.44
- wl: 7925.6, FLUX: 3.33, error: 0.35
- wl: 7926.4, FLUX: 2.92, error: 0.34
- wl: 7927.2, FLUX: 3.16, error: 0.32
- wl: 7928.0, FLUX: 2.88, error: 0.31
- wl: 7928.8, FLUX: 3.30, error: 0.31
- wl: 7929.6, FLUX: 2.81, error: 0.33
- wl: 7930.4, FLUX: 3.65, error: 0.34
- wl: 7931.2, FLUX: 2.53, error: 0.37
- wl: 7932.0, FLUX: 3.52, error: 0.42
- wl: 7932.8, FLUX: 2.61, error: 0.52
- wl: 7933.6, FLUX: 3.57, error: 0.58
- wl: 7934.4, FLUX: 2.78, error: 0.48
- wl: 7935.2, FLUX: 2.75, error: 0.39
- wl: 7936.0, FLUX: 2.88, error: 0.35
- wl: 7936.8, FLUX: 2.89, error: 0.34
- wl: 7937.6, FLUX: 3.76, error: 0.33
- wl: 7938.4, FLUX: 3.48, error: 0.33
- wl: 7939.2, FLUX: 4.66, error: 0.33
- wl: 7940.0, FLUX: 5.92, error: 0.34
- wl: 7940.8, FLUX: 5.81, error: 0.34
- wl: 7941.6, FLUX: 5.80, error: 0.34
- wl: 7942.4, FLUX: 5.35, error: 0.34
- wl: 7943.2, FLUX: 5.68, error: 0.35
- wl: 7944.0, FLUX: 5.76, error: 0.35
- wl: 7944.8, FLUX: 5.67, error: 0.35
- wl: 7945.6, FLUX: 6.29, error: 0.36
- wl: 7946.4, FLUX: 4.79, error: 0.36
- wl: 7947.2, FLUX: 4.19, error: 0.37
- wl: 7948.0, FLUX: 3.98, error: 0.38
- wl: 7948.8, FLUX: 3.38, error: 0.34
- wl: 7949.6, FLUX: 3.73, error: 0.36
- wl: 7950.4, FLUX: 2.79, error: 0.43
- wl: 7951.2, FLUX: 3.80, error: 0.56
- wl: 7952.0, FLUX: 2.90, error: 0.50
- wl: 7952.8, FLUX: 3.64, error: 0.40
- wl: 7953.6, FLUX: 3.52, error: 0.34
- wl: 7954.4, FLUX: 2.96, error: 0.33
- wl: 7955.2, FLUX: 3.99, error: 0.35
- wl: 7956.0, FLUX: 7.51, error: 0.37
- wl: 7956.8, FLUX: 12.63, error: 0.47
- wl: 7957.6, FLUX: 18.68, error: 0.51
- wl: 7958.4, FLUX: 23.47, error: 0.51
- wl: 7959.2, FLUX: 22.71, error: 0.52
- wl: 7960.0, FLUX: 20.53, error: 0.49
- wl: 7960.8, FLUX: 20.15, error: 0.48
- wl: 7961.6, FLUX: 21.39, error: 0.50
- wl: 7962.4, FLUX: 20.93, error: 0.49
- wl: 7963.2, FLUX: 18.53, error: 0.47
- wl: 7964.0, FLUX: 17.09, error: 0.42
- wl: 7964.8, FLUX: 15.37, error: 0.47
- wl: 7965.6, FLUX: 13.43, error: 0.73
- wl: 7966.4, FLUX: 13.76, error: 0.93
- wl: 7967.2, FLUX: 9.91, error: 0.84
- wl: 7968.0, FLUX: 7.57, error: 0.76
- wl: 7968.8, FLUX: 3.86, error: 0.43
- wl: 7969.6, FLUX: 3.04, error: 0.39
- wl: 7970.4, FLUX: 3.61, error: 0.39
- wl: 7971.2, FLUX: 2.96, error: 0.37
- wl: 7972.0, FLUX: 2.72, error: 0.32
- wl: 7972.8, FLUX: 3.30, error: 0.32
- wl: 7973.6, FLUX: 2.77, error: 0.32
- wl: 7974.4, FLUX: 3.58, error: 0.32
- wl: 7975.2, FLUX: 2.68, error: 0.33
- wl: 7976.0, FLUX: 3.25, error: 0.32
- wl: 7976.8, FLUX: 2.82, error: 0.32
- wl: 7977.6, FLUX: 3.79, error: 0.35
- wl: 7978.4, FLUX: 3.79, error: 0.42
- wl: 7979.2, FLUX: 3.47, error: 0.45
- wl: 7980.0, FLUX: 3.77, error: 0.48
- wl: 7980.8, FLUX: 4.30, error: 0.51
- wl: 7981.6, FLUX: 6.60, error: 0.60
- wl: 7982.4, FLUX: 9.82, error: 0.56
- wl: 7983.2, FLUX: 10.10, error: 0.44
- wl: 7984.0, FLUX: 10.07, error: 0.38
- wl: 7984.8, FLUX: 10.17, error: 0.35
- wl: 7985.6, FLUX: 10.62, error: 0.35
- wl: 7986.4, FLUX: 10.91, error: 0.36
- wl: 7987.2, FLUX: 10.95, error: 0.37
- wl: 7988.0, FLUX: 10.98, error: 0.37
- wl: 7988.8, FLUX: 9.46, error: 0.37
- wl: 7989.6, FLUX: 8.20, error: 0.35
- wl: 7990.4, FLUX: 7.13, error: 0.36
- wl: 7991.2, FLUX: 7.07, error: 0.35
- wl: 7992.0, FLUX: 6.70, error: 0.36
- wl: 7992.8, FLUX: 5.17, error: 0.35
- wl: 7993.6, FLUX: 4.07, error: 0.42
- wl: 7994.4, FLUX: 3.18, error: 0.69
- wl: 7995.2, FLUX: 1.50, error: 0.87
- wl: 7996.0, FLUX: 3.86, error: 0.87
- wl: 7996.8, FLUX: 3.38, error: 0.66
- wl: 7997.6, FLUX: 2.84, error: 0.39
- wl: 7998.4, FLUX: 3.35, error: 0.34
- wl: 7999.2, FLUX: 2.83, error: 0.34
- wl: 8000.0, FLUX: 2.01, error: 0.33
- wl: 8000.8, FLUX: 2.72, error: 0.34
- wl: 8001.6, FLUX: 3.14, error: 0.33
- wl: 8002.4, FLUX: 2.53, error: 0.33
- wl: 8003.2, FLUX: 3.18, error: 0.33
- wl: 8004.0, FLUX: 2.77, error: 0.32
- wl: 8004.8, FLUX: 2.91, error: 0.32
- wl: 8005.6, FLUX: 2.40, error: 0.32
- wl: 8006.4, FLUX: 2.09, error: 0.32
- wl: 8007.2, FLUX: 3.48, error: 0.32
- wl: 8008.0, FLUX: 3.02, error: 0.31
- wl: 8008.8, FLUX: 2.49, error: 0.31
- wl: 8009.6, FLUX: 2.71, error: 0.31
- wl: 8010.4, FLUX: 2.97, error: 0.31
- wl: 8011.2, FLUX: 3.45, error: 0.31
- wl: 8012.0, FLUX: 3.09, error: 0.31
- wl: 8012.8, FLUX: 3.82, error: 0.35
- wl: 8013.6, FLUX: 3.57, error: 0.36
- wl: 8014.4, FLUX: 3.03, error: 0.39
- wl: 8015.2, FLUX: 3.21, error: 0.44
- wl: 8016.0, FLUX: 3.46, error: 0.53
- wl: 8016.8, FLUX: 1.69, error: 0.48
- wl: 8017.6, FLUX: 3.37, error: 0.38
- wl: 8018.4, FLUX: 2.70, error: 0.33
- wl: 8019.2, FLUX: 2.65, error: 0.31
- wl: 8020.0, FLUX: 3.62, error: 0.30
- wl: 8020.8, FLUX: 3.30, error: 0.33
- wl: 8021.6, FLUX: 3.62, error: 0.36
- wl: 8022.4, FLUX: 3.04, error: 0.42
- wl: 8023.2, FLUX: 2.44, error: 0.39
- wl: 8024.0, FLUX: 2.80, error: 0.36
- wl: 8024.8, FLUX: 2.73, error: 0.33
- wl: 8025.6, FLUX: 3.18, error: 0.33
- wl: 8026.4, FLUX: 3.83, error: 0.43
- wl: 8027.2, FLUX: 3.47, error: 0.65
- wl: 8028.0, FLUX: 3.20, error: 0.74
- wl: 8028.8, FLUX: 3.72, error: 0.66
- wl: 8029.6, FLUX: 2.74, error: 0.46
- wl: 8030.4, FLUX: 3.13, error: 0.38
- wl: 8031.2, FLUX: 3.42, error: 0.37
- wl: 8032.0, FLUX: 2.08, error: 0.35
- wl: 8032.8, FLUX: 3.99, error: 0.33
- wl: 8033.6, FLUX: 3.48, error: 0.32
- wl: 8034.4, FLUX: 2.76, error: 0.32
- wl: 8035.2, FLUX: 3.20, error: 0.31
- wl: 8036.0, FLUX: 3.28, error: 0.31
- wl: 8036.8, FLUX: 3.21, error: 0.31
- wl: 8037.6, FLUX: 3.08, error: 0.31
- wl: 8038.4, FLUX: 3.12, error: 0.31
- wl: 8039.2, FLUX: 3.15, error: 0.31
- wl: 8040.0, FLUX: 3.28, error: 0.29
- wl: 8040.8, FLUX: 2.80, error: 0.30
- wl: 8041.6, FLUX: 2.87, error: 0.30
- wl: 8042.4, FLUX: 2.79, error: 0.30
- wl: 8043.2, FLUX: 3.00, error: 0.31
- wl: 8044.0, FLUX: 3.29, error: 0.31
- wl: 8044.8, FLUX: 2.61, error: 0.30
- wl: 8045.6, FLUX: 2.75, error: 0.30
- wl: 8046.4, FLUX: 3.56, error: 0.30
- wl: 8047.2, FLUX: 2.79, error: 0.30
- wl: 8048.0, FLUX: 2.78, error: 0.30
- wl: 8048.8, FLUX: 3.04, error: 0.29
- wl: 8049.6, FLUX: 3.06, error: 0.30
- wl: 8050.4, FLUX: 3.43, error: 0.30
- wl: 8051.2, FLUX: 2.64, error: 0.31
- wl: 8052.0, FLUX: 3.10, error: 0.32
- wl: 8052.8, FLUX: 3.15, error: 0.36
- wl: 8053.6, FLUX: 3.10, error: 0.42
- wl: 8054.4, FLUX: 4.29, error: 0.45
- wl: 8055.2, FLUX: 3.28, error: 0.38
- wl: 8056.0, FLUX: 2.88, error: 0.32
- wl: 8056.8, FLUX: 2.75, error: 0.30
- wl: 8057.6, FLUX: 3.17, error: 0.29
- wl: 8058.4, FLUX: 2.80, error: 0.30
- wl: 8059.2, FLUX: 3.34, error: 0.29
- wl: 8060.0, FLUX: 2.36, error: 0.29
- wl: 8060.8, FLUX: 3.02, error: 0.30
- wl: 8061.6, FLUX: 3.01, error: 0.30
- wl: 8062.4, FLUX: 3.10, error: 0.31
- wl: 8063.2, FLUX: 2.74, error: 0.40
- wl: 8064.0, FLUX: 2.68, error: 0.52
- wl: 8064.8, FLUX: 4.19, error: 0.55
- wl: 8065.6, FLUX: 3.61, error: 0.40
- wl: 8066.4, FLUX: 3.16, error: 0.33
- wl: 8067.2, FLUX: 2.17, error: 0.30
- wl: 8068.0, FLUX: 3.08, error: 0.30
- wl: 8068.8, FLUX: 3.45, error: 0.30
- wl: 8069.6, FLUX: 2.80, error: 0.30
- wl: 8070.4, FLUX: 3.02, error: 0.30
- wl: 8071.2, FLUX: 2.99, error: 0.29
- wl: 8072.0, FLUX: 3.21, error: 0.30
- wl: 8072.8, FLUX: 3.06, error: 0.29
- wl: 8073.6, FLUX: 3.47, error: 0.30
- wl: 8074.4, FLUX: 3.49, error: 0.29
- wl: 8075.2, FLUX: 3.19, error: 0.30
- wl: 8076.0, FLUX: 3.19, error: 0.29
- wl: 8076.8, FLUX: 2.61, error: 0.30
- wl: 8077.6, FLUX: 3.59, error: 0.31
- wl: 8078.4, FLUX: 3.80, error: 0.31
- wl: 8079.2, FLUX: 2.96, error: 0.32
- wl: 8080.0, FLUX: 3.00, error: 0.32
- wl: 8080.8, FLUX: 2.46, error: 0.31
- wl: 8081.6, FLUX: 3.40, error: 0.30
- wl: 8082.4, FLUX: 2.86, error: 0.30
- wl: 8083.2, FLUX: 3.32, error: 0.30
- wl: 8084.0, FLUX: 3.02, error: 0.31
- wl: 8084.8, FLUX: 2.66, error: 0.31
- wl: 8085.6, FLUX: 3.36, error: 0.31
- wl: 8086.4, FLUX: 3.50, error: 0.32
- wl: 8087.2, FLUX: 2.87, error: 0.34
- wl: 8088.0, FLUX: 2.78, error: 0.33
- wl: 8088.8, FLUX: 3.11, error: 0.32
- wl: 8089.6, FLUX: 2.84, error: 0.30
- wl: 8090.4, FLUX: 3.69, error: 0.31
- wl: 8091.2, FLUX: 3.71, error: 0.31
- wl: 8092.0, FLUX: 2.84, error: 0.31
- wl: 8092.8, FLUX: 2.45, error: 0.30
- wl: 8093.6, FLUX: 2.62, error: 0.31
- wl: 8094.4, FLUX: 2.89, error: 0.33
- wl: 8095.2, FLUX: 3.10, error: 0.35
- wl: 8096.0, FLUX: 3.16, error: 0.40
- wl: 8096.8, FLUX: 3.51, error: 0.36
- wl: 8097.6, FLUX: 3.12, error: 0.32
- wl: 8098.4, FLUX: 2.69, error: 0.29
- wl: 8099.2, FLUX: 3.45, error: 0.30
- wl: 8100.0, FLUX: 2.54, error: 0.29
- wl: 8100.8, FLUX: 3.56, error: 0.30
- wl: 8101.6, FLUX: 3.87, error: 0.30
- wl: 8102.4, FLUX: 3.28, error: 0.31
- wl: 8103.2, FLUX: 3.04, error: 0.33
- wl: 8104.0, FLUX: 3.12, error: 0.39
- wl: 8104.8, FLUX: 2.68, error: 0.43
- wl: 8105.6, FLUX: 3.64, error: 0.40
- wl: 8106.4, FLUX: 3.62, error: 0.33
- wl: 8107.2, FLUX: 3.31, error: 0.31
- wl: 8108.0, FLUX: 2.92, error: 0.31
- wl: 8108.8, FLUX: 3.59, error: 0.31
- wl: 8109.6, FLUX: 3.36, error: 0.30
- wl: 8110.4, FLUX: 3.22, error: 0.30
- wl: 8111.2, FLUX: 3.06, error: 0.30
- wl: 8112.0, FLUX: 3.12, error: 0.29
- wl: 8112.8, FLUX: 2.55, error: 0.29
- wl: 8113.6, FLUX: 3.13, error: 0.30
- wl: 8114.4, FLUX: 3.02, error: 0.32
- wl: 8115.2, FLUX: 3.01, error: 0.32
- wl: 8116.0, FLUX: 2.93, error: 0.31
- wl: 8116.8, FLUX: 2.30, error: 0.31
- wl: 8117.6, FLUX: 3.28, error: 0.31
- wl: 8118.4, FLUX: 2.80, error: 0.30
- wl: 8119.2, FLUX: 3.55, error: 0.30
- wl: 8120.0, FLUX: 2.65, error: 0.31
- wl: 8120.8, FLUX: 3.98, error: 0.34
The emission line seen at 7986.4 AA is [N II] 6583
